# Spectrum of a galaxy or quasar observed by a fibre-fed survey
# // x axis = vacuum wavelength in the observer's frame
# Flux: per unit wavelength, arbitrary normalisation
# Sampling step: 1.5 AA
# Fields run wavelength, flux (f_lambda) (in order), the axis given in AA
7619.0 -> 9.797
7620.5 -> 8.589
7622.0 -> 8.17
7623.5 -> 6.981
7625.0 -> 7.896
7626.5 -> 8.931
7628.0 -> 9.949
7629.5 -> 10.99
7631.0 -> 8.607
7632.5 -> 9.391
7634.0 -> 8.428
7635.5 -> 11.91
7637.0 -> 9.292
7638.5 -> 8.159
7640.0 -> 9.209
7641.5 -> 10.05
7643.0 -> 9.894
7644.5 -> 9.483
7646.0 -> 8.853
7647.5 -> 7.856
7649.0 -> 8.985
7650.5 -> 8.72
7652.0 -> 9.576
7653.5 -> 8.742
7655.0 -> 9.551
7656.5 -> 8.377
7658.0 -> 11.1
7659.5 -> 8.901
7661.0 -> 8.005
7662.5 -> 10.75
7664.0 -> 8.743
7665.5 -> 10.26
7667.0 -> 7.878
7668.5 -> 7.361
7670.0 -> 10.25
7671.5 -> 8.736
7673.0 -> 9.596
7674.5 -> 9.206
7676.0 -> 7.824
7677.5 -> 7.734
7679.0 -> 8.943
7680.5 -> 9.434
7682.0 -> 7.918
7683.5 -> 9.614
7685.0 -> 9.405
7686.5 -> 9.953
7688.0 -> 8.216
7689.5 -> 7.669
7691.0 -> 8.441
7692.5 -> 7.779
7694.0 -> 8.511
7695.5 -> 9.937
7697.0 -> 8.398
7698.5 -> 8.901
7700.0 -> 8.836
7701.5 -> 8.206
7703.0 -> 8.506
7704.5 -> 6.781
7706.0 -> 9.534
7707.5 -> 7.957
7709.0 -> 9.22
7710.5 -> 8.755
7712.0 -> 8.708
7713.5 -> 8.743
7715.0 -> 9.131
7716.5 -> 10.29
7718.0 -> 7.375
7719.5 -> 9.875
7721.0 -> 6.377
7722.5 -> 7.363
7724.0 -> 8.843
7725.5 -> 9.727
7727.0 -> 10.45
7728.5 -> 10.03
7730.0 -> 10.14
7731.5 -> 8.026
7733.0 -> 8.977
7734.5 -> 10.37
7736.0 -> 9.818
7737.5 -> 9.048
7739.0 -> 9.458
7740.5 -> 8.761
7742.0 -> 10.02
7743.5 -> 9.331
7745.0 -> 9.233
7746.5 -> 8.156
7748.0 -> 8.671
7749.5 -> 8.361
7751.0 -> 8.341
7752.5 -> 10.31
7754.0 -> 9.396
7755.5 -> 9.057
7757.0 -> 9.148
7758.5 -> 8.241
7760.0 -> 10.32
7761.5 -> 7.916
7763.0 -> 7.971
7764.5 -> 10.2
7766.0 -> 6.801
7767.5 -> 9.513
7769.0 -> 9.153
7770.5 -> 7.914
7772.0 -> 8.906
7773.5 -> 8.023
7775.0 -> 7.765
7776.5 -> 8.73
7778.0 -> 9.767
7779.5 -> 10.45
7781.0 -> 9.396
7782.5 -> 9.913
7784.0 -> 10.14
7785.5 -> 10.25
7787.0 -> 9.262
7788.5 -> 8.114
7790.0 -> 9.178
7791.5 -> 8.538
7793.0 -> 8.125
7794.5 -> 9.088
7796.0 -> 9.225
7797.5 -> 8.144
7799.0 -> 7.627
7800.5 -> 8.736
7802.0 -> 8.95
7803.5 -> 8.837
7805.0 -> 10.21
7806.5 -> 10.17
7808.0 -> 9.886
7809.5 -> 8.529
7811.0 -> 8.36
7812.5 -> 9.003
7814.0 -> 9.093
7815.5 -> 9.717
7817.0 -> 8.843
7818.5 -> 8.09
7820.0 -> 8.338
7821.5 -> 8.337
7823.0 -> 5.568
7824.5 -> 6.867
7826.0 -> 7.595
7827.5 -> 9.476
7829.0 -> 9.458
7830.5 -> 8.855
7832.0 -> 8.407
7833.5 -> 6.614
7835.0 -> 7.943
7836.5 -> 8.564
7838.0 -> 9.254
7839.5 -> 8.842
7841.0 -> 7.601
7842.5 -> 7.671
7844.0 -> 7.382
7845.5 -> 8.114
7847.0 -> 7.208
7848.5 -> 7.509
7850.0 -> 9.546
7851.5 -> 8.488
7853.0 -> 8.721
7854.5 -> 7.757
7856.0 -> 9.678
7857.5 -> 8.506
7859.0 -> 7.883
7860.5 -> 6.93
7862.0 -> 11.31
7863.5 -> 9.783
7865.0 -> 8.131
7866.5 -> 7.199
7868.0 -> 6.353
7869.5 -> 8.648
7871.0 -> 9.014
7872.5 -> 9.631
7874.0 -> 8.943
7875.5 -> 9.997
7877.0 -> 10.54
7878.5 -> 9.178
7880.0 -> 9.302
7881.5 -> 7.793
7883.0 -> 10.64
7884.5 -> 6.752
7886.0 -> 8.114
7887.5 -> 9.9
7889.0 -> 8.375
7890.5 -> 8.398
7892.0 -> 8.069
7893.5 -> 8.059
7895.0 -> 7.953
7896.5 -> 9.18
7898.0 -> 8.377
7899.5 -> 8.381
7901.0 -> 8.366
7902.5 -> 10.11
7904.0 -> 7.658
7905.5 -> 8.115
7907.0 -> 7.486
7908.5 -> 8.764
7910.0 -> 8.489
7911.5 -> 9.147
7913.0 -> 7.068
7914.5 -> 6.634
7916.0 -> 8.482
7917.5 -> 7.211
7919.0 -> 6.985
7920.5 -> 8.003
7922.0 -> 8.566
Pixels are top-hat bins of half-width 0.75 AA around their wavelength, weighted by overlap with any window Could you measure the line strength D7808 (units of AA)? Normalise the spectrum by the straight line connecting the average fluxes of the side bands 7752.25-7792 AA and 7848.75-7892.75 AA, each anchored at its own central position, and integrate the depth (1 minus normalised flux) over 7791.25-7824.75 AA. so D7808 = 1.05 AA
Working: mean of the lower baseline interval 9.04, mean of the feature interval 8.65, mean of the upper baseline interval 8.73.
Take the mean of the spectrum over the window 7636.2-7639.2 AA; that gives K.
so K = 8.79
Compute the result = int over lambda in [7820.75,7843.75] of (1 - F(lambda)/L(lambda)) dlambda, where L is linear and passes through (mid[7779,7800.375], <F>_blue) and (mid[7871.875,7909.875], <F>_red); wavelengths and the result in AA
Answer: 2.2 AA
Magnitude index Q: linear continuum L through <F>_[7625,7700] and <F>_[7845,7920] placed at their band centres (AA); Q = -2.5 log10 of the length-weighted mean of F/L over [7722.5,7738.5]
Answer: -0.07 mag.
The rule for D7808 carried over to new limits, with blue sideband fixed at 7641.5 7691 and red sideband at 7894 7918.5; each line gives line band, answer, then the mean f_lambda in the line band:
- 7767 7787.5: -1.42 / 9.22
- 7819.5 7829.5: 0.67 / 7.9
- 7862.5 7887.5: -1.53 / 8.81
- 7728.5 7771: -1.61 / 9.05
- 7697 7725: 1.00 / 8.53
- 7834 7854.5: 0.54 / 8.18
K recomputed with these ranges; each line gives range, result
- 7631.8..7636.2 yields 9.89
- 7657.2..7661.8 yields 9.34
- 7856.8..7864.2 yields 8.88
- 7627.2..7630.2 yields 10.4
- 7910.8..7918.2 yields 7.7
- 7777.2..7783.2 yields 9.87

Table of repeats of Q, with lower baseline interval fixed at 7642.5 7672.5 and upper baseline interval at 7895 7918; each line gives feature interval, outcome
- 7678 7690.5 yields 0.018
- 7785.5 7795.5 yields -0.026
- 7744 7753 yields -0.004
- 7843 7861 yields 0.035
